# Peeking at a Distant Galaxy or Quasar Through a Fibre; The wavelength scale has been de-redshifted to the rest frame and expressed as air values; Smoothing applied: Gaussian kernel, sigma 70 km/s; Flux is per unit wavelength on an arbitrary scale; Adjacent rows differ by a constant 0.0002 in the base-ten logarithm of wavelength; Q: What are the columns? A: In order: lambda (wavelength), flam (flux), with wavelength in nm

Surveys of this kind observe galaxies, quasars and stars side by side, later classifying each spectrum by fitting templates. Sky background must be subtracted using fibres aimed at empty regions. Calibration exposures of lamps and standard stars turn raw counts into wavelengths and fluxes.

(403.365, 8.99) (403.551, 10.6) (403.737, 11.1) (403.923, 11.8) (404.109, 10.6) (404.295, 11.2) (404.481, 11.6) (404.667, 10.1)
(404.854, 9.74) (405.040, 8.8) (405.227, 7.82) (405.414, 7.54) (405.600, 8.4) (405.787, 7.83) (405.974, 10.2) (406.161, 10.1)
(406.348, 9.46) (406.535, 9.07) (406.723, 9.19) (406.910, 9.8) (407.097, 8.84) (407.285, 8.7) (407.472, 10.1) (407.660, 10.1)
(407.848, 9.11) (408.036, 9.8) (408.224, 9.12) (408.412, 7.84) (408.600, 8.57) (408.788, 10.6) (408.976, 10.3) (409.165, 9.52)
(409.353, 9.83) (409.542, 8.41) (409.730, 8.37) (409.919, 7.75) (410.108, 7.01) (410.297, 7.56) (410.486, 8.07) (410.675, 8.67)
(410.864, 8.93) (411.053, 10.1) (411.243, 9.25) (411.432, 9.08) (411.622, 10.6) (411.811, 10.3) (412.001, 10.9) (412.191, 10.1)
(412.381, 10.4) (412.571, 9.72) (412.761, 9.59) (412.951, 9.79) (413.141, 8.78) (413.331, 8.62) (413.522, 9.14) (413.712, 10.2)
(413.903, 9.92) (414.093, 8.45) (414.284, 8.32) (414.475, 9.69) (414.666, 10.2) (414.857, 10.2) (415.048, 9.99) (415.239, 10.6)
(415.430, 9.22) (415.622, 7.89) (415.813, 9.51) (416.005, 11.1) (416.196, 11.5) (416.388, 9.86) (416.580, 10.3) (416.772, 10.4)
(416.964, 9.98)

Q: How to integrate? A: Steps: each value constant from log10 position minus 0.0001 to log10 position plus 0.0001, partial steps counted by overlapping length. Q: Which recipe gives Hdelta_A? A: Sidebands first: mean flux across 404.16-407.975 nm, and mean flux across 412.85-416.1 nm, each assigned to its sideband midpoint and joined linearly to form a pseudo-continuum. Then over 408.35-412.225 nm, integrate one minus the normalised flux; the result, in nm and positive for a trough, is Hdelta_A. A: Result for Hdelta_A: 0.13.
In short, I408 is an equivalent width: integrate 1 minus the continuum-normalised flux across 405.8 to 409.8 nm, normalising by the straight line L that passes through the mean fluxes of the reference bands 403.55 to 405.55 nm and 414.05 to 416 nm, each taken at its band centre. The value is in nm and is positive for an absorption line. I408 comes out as 0.21 nm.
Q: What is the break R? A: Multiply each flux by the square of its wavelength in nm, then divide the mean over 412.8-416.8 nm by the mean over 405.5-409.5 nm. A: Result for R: 1.1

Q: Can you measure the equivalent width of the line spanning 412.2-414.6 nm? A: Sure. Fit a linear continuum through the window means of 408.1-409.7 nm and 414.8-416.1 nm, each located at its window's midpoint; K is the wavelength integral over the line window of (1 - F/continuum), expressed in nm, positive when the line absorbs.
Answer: 0.05 nm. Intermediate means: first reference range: 9.25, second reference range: 9.77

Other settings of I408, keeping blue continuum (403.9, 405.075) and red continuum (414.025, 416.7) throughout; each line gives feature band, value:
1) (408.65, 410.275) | 0.21 nm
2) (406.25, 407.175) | 0.10 nm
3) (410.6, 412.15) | 0.05 nm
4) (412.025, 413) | 0.00 nm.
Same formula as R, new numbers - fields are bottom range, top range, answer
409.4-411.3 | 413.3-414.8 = 1.13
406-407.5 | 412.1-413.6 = 1.04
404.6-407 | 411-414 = 1.11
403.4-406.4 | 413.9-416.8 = 1.05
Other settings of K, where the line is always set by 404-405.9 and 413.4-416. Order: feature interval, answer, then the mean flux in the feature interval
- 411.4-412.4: -0.08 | 10.3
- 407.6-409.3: 0.00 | 9.44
